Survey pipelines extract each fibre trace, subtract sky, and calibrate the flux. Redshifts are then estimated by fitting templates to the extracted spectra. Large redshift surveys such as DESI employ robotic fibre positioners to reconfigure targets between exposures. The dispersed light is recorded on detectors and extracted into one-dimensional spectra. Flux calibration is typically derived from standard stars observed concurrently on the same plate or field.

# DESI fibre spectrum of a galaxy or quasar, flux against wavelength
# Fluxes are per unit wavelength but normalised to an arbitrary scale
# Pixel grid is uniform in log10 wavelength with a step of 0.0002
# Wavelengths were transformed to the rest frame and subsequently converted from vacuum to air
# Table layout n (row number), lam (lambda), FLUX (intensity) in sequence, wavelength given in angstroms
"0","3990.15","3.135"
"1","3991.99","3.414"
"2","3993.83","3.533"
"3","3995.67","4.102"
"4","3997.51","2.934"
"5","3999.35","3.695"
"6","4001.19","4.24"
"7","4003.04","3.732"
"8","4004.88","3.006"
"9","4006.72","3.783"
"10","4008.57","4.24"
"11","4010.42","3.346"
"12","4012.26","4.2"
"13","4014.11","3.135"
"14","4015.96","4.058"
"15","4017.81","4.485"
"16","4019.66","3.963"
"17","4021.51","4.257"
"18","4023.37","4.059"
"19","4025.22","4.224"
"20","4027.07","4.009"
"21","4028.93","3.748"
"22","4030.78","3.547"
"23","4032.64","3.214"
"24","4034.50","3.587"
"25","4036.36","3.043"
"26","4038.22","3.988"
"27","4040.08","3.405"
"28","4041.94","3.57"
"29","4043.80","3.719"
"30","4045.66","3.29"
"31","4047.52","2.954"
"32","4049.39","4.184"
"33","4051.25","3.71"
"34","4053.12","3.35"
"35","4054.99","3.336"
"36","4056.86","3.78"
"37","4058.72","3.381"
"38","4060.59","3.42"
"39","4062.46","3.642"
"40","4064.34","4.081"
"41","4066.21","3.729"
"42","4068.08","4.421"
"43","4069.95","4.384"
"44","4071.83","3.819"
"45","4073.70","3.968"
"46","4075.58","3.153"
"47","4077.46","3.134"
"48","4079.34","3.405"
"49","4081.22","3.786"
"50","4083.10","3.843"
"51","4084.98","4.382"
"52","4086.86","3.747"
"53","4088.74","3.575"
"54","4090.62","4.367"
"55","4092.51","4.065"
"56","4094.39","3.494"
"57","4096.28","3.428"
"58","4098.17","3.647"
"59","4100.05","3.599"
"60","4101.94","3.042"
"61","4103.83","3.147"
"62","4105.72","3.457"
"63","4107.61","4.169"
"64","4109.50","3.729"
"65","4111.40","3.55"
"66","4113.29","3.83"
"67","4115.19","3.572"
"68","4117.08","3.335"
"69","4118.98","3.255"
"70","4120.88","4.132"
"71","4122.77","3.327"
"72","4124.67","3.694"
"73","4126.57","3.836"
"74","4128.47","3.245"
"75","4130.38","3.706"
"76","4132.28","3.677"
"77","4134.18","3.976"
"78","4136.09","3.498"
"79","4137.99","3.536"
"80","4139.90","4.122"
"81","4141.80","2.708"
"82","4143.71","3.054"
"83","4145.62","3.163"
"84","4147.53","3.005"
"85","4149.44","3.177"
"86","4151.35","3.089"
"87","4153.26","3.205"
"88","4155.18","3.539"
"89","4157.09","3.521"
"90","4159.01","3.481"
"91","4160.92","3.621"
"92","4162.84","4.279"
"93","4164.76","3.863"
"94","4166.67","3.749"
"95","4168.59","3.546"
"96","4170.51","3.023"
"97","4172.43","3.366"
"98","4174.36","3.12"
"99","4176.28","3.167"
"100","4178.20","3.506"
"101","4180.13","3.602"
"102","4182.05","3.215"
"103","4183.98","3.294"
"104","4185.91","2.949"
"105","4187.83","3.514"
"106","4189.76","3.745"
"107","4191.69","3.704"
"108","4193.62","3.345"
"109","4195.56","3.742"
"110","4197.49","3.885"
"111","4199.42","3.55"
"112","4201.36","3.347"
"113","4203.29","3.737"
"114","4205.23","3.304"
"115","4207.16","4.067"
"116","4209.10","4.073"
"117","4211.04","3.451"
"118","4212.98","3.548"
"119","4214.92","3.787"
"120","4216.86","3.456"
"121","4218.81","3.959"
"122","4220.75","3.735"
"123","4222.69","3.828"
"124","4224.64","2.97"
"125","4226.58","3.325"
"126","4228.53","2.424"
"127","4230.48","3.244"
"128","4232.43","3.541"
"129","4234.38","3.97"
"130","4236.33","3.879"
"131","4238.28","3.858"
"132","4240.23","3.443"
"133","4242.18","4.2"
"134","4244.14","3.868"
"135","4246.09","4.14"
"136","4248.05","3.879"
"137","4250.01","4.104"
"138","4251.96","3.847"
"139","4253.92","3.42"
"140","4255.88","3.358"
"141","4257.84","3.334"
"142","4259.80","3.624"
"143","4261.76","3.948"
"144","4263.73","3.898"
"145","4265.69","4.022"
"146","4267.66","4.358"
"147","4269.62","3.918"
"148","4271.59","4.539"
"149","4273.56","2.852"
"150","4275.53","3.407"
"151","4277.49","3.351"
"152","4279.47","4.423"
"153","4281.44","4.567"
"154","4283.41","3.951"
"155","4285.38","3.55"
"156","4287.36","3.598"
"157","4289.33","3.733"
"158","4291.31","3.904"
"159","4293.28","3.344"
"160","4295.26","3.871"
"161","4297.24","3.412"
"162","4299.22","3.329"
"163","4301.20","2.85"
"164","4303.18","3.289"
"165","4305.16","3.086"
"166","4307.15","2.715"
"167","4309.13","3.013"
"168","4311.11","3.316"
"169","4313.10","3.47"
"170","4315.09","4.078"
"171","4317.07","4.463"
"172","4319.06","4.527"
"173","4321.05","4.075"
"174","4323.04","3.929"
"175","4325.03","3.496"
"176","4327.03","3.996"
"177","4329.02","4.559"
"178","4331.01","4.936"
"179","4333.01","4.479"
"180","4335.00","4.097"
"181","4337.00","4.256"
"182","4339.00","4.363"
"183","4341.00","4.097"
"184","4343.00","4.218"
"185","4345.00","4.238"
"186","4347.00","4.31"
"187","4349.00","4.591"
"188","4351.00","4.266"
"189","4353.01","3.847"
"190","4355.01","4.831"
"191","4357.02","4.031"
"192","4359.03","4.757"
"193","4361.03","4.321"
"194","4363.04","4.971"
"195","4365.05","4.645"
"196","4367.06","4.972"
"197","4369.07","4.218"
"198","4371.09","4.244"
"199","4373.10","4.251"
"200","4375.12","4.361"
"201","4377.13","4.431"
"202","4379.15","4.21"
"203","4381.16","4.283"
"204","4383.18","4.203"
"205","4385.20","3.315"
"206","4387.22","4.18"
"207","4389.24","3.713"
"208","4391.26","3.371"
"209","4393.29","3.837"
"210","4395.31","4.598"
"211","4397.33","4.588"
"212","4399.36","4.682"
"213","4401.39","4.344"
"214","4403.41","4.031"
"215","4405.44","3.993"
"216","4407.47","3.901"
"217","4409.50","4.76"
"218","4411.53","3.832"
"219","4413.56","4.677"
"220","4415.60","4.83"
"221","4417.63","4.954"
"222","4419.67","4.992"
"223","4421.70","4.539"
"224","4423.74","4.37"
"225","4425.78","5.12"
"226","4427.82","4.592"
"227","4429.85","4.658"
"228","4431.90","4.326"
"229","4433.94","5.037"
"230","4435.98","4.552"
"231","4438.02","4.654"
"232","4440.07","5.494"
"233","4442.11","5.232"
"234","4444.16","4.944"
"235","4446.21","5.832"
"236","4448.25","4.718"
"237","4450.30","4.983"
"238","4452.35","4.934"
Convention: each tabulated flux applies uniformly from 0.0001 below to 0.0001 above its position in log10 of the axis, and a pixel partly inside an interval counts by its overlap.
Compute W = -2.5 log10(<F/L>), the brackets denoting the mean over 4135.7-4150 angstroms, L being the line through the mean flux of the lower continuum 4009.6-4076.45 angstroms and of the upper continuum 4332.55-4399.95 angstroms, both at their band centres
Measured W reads 0.19 mag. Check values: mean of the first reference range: 3.73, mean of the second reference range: 4.28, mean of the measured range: 3.28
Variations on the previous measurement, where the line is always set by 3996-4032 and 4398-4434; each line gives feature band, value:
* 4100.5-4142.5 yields 0.125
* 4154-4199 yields 0.170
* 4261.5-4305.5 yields 0.158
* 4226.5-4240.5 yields 0.209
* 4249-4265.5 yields 0.147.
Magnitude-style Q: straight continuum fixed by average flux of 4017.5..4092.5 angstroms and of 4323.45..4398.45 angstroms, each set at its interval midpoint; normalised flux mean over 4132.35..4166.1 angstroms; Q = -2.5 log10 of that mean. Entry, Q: 0.13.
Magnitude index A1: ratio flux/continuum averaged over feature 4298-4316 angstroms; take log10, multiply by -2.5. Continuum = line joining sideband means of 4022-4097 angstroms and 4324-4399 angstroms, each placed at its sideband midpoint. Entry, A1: 0.28 mag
